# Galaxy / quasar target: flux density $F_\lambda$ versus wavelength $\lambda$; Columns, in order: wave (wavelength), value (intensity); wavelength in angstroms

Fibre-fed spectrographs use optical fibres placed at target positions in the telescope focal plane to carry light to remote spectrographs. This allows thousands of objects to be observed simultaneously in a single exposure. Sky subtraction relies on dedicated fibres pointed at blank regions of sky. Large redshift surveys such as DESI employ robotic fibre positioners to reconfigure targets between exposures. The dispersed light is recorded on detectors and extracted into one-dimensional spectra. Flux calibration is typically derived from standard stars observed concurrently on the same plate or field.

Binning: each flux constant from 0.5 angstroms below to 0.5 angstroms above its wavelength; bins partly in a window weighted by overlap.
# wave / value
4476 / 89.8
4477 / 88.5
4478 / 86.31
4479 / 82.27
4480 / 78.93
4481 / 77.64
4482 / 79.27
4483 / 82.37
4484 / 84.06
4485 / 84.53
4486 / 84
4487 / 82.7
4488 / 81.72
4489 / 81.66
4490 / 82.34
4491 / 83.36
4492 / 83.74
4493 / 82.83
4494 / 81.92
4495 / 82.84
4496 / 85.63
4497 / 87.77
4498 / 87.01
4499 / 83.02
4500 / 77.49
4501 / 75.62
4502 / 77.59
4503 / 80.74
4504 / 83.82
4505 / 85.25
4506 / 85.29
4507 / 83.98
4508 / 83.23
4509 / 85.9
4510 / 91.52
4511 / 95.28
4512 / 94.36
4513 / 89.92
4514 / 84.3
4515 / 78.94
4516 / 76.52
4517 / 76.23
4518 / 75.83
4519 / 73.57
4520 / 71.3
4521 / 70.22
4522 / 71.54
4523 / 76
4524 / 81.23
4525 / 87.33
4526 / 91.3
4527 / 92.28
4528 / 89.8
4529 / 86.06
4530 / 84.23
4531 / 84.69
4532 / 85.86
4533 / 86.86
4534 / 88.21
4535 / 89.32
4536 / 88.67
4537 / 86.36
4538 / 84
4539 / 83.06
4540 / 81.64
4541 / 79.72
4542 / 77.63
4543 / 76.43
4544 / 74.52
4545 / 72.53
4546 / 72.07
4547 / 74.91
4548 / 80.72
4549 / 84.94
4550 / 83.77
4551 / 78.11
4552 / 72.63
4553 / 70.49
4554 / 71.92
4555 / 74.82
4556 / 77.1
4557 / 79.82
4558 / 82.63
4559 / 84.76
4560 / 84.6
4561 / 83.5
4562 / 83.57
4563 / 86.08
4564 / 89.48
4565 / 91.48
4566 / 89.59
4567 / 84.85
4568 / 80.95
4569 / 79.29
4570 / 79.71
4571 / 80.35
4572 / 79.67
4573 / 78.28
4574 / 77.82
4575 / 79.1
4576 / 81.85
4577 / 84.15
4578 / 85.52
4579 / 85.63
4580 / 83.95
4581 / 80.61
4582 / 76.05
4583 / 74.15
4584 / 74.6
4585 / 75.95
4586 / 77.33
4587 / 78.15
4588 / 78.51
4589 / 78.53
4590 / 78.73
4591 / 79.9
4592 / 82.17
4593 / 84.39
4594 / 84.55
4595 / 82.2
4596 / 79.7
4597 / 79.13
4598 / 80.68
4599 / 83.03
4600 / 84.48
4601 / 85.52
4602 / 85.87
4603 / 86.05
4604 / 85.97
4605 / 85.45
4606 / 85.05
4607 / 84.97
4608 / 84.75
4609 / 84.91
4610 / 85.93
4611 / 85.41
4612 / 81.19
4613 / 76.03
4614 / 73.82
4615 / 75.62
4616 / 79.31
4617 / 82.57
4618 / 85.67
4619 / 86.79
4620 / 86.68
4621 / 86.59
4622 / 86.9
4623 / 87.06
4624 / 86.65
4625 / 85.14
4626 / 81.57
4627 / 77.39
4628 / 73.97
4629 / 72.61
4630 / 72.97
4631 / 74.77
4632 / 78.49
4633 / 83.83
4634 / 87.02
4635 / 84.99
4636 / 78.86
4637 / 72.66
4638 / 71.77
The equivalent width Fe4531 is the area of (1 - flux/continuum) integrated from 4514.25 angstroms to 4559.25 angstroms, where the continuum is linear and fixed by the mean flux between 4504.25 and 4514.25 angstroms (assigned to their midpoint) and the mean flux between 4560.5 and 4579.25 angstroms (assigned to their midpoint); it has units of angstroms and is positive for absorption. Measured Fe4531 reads 2.9 angstroms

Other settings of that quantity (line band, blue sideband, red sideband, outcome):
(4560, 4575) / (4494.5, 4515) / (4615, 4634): 0.01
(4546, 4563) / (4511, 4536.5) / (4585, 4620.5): 0.73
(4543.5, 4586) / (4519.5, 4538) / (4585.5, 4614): 1.53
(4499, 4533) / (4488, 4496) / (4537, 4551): -0.67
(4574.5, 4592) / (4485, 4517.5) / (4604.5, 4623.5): 0.80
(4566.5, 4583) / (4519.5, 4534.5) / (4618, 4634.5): 0.33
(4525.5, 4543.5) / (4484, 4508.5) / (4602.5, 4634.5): -0.58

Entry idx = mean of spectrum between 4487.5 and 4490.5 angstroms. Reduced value 81.9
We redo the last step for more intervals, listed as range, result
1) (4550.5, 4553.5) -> 73.7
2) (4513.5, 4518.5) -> 78.4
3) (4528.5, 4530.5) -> 85.1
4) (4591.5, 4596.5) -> 82.6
